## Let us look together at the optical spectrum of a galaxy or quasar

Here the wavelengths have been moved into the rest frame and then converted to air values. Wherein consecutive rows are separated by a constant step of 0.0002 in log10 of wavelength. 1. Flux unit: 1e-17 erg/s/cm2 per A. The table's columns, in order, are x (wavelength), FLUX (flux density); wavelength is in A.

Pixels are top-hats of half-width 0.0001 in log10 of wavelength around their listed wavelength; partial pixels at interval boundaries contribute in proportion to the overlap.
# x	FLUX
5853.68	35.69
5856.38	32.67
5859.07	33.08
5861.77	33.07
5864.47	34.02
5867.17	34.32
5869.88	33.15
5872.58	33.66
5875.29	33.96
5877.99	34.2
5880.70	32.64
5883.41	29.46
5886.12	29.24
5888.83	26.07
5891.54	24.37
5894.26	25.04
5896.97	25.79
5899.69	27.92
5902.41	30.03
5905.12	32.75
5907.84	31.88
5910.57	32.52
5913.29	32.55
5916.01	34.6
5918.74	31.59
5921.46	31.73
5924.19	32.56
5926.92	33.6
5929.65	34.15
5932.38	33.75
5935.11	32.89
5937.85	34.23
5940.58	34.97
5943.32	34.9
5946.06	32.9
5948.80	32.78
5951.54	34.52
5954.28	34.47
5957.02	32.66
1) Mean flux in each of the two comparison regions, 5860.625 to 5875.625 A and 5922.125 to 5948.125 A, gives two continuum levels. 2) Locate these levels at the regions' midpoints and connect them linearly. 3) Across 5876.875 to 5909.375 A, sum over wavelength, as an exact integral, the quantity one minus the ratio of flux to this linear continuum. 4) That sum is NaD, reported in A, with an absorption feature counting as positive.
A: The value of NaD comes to 4.4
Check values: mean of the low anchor 33.7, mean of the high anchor 33.7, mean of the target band 29.1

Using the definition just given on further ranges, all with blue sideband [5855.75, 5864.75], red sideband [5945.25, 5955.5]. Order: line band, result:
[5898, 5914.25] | 1.1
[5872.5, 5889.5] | 1.0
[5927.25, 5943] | -0.2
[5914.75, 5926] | 0.3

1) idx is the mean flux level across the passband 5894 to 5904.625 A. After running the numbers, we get 27.9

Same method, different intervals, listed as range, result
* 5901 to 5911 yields 31.7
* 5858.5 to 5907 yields 30.7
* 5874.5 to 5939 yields 31.1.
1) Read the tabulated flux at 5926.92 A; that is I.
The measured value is 33.6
